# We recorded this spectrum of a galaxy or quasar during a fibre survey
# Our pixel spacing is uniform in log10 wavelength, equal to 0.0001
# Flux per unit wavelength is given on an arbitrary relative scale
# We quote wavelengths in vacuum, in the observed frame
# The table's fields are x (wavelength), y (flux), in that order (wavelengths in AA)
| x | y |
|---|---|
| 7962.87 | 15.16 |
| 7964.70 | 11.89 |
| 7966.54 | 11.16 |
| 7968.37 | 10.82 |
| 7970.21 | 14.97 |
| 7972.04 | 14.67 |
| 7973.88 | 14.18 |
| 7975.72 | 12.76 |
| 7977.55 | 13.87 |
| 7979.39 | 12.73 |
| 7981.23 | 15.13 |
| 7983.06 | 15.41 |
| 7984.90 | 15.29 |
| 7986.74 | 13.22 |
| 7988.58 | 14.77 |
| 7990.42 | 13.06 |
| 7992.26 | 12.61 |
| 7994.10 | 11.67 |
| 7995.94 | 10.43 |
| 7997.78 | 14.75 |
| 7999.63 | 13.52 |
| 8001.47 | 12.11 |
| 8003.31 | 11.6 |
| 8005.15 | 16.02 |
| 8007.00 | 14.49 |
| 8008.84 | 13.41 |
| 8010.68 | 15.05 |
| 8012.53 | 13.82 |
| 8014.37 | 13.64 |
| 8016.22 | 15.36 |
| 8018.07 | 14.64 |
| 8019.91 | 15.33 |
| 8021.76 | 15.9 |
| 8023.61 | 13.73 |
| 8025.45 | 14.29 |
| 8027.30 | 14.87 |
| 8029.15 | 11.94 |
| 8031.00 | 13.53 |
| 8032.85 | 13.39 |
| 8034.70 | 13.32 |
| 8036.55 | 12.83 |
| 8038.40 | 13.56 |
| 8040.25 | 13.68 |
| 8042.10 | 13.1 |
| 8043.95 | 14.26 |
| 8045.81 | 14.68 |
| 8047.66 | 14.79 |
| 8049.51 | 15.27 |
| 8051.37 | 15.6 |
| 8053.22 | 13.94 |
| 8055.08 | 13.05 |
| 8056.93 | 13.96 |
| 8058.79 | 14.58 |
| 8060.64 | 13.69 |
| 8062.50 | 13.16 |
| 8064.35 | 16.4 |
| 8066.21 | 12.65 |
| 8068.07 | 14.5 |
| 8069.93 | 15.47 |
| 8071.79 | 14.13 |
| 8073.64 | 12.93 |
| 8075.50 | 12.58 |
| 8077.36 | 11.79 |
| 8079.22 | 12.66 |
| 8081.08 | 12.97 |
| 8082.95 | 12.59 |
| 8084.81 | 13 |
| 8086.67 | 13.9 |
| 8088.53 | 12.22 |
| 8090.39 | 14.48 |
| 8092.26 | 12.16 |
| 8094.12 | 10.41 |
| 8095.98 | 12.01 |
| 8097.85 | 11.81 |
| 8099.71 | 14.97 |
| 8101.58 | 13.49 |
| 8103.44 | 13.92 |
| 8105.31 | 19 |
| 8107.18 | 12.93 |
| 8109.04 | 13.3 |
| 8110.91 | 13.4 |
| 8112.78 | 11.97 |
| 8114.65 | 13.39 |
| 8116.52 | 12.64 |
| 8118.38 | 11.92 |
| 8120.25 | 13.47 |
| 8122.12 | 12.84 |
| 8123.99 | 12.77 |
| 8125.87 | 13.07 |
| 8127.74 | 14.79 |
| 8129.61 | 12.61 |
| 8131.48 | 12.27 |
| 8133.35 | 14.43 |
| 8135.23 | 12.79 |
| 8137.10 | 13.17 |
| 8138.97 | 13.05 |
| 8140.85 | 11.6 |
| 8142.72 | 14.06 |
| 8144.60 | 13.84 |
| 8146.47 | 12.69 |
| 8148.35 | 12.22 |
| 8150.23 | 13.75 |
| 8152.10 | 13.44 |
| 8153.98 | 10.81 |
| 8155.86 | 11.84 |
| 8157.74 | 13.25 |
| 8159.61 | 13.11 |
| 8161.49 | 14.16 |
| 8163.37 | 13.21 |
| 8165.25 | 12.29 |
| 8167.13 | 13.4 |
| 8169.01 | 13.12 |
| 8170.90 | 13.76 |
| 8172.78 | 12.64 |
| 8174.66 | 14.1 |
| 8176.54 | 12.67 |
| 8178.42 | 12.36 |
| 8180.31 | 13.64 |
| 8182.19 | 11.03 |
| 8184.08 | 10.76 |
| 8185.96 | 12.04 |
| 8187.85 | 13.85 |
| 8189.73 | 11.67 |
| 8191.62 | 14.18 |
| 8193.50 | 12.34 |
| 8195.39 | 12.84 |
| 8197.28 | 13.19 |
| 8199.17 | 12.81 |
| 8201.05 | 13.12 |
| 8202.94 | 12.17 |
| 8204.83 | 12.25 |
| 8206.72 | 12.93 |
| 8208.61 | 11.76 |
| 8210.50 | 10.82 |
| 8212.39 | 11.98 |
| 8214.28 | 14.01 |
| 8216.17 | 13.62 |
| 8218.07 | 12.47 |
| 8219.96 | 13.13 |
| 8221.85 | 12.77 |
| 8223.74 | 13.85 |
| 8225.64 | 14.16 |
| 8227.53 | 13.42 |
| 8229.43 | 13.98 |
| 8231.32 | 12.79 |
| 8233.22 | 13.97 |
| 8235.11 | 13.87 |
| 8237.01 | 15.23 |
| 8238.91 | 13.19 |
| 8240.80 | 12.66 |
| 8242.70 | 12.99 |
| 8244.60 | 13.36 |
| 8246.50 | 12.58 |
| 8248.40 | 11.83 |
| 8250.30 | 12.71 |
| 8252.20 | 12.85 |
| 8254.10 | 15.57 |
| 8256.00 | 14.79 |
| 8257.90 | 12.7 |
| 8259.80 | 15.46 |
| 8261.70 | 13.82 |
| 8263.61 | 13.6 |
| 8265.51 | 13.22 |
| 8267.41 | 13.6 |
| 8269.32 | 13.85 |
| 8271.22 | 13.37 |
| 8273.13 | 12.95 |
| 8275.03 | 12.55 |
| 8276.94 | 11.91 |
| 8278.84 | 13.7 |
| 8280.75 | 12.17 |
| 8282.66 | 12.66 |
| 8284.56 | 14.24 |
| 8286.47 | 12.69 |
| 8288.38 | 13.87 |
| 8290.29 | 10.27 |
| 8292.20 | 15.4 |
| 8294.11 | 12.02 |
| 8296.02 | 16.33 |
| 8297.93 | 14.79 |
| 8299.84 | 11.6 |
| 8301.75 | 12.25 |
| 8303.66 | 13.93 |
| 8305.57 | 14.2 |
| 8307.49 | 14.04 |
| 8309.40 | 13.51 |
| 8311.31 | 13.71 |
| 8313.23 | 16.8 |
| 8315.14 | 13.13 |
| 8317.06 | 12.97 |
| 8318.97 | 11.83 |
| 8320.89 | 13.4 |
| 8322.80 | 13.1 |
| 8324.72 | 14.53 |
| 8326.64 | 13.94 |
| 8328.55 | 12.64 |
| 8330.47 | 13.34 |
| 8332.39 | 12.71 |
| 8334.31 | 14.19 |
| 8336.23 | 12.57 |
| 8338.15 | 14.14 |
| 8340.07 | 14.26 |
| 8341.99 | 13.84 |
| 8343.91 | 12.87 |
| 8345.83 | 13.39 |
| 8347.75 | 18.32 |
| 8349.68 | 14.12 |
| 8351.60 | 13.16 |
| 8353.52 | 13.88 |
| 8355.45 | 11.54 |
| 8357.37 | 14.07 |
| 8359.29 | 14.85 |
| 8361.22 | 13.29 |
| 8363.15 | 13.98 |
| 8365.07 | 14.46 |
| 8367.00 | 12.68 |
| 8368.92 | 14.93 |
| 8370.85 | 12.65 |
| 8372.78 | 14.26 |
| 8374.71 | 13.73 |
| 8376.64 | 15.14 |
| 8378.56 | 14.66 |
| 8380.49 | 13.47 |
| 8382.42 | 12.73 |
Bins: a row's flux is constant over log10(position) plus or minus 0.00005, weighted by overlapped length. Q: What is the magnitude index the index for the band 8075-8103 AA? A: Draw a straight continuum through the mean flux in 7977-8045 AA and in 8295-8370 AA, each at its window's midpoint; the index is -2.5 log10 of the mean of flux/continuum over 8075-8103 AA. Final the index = 0.08 mag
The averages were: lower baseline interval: 13.8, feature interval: 12.8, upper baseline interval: 13.8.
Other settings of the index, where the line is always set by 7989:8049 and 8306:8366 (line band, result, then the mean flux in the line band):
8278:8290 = 0.058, 13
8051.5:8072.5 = -0.034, 14.2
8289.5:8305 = 0.030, 13.4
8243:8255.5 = 0.045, 13.2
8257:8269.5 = 0.001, 13.7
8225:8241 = 0.001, 13.7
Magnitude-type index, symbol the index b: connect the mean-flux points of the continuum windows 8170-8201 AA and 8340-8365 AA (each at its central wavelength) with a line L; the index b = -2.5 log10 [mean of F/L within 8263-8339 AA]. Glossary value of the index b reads 0.02 mag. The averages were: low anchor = 12.8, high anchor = 14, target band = 13.4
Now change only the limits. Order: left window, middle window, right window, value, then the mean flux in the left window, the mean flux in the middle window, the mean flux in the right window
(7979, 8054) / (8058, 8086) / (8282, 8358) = 0.03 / 13.9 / 13.5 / 13.6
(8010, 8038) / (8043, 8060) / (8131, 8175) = -0.04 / 14.1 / 14.4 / 13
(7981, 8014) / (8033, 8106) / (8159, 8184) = -0.02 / 13.7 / 13.7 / 13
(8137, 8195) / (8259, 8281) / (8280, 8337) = -0.01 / 12.8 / 13.4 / 13.4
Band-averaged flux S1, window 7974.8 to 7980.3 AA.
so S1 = 13.1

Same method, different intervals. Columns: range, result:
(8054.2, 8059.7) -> 13.9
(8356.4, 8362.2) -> 14.1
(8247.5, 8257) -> 13.6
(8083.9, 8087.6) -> 13.5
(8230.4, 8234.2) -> 13.4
